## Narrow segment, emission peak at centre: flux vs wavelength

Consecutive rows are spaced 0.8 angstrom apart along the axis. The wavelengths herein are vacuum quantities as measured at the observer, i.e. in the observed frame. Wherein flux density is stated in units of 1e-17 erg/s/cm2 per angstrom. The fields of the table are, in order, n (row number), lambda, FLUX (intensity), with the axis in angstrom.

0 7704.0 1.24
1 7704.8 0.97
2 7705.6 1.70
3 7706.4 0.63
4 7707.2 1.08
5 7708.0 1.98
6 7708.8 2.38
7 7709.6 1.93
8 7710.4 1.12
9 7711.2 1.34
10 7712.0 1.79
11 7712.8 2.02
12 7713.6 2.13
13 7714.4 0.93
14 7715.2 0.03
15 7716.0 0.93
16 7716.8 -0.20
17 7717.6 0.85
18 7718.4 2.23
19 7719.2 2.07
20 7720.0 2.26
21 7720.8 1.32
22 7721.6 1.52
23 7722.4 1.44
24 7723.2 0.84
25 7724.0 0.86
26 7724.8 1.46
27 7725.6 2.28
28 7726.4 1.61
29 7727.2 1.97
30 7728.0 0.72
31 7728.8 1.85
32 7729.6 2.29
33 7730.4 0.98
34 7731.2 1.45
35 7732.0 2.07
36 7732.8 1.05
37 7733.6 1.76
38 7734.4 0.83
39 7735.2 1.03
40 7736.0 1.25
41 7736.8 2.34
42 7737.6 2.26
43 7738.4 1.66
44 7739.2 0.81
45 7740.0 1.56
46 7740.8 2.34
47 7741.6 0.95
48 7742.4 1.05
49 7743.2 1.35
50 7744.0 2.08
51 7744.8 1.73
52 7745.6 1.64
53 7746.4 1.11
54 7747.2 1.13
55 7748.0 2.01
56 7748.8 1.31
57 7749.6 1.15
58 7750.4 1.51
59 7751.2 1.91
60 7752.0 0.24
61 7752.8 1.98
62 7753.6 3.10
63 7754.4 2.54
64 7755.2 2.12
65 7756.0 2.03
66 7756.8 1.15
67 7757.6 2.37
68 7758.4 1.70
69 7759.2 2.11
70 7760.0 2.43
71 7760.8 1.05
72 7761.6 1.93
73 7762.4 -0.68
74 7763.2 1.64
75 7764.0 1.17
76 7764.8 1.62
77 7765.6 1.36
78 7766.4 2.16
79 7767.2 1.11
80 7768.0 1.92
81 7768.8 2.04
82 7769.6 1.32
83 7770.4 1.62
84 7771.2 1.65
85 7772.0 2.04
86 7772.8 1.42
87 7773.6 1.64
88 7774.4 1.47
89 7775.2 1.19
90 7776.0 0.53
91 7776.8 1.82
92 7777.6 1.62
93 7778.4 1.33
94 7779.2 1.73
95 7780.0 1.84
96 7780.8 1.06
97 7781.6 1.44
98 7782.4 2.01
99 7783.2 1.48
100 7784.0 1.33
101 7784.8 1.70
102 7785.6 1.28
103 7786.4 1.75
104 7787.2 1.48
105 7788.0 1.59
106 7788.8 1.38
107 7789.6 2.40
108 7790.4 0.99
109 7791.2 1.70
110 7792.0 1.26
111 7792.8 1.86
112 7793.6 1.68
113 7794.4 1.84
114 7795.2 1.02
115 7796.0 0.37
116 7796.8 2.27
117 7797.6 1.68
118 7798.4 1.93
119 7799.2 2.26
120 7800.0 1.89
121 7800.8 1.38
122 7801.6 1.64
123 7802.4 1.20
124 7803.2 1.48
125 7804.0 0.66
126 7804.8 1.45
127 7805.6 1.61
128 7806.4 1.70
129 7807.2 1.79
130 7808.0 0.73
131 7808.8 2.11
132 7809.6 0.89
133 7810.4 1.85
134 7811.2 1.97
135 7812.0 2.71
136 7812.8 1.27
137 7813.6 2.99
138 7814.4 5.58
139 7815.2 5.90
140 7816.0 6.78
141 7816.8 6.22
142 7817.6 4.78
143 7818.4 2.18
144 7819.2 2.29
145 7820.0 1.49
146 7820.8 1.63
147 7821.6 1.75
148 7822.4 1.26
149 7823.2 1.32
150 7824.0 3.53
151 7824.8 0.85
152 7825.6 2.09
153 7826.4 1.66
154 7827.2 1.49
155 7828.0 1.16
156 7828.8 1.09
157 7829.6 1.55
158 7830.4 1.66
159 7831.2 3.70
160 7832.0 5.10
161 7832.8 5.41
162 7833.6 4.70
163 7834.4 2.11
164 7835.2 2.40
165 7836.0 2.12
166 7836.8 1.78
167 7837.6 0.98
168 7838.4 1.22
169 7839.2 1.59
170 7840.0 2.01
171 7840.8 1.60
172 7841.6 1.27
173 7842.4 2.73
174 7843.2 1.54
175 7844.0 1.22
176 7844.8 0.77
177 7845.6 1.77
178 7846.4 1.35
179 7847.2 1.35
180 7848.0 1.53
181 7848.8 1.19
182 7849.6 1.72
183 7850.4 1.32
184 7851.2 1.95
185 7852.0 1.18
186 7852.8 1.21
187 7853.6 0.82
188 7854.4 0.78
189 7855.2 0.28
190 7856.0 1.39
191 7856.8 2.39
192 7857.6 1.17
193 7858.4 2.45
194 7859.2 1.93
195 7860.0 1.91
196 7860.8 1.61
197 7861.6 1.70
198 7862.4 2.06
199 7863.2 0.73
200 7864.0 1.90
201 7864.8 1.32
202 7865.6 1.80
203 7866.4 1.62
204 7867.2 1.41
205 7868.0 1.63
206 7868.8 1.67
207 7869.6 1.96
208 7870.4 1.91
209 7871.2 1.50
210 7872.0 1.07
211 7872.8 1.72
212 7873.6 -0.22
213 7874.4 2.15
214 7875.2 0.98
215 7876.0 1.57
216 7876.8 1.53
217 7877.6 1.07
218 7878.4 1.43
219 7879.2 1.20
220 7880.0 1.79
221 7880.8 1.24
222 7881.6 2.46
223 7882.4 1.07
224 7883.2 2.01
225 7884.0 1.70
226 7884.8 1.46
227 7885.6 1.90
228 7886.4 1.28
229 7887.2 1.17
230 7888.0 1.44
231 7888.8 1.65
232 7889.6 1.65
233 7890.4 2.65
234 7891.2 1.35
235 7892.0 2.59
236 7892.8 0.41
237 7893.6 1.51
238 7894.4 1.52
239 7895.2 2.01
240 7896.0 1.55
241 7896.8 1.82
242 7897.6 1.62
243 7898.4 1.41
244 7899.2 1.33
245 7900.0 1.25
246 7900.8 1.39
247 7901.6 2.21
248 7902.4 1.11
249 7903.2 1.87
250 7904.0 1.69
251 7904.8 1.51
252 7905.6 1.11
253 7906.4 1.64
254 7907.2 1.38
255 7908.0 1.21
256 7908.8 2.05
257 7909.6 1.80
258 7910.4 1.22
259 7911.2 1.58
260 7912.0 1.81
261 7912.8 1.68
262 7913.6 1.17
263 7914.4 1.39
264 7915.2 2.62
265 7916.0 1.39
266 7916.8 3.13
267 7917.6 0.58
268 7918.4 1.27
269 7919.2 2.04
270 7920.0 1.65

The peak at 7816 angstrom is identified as [S II]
